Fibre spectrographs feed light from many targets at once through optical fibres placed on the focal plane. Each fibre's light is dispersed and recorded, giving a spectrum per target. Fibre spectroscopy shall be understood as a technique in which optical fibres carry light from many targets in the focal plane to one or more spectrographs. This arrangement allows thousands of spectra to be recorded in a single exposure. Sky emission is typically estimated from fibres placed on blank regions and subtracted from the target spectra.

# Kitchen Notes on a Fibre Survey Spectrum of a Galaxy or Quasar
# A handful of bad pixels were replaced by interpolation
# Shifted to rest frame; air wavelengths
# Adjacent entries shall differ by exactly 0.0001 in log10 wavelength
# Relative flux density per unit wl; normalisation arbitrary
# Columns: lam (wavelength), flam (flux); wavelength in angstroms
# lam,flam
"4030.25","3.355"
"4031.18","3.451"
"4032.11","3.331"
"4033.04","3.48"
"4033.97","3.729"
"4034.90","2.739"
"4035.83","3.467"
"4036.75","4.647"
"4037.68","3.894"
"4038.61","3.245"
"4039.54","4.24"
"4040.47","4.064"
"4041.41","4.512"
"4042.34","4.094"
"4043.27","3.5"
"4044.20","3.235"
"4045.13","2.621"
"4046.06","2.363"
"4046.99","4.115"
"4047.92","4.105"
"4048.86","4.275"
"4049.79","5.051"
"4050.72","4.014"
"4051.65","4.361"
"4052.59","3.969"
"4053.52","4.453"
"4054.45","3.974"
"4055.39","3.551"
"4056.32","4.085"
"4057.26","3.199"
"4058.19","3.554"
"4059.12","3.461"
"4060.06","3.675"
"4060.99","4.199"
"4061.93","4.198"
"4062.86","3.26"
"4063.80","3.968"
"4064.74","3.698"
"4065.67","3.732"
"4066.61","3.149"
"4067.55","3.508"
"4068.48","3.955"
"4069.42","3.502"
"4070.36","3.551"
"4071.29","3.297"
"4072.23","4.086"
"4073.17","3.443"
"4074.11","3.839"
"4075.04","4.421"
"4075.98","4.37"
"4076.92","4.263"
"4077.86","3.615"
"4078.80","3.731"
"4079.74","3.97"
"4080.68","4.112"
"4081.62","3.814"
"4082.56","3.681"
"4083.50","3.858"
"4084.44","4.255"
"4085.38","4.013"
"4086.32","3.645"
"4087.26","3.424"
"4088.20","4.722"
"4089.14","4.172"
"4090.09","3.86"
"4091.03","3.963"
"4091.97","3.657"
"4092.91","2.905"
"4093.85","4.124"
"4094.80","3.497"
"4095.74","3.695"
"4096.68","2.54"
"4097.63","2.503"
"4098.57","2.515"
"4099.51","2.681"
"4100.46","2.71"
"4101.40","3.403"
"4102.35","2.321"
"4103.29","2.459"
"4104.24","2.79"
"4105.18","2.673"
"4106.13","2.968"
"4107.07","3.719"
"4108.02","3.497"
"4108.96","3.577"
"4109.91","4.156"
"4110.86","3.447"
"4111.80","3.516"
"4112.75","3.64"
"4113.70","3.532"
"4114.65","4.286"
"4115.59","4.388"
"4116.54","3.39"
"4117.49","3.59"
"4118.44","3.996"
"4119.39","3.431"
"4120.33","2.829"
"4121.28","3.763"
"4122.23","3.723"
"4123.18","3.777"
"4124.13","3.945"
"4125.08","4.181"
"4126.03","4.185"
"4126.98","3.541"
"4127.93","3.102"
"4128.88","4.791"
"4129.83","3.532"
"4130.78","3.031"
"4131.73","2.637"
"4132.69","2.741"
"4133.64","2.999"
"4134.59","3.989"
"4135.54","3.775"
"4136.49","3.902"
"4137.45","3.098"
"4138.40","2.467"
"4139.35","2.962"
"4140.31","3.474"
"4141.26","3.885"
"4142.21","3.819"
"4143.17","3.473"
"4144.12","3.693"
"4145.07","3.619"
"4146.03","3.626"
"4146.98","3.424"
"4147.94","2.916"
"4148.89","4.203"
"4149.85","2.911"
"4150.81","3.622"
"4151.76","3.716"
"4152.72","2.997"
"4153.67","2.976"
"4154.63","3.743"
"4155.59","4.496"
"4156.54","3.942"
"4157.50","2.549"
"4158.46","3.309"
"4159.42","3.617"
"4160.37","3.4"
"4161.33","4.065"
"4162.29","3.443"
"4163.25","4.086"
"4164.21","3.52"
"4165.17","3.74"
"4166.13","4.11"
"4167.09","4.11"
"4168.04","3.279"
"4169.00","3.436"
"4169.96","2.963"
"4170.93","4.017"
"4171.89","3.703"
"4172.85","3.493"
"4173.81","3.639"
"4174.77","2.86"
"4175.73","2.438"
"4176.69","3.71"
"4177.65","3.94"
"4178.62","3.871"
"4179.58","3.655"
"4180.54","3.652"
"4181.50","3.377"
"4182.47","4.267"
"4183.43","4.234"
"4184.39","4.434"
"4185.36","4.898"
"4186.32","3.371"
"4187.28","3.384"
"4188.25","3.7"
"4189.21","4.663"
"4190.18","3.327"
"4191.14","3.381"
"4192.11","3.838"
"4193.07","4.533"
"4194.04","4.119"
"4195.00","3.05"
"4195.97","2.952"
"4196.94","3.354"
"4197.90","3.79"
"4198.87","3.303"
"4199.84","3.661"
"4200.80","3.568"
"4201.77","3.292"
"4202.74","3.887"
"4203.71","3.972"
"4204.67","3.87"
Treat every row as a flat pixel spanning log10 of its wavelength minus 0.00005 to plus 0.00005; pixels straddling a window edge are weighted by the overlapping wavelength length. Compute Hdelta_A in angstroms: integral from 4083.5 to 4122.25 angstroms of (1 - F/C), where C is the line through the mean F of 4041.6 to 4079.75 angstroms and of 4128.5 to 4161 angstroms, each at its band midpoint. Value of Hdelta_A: 1.7 angstroms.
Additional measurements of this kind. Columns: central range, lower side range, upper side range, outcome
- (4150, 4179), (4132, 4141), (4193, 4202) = -1.4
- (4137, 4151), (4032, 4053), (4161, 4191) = 1.2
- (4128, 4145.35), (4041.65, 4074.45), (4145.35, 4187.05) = 1.1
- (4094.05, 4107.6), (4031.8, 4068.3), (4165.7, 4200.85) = 3.0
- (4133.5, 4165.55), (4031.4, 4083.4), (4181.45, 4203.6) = 2.2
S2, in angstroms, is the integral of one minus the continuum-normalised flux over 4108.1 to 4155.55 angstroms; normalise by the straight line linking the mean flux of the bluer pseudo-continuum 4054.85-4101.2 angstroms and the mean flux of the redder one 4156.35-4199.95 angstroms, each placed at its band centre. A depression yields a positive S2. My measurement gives 1.29 angstroms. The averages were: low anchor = 3.66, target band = 3.56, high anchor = 3.65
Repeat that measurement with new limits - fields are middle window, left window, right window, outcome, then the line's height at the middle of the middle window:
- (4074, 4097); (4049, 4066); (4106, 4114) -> -0.7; 3.74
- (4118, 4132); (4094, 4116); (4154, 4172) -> -1.1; 3.39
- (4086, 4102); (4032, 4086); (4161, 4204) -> 1.6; 3.77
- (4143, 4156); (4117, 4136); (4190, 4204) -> 0.2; 3.59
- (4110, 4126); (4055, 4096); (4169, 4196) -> 0.1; 3.75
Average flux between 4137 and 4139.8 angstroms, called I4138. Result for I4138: 2.84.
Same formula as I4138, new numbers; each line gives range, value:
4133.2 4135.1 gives 3.52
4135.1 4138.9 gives 3.3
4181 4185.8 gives 4.23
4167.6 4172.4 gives 3.48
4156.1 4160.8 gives 3.36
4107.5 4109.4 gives 3.54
